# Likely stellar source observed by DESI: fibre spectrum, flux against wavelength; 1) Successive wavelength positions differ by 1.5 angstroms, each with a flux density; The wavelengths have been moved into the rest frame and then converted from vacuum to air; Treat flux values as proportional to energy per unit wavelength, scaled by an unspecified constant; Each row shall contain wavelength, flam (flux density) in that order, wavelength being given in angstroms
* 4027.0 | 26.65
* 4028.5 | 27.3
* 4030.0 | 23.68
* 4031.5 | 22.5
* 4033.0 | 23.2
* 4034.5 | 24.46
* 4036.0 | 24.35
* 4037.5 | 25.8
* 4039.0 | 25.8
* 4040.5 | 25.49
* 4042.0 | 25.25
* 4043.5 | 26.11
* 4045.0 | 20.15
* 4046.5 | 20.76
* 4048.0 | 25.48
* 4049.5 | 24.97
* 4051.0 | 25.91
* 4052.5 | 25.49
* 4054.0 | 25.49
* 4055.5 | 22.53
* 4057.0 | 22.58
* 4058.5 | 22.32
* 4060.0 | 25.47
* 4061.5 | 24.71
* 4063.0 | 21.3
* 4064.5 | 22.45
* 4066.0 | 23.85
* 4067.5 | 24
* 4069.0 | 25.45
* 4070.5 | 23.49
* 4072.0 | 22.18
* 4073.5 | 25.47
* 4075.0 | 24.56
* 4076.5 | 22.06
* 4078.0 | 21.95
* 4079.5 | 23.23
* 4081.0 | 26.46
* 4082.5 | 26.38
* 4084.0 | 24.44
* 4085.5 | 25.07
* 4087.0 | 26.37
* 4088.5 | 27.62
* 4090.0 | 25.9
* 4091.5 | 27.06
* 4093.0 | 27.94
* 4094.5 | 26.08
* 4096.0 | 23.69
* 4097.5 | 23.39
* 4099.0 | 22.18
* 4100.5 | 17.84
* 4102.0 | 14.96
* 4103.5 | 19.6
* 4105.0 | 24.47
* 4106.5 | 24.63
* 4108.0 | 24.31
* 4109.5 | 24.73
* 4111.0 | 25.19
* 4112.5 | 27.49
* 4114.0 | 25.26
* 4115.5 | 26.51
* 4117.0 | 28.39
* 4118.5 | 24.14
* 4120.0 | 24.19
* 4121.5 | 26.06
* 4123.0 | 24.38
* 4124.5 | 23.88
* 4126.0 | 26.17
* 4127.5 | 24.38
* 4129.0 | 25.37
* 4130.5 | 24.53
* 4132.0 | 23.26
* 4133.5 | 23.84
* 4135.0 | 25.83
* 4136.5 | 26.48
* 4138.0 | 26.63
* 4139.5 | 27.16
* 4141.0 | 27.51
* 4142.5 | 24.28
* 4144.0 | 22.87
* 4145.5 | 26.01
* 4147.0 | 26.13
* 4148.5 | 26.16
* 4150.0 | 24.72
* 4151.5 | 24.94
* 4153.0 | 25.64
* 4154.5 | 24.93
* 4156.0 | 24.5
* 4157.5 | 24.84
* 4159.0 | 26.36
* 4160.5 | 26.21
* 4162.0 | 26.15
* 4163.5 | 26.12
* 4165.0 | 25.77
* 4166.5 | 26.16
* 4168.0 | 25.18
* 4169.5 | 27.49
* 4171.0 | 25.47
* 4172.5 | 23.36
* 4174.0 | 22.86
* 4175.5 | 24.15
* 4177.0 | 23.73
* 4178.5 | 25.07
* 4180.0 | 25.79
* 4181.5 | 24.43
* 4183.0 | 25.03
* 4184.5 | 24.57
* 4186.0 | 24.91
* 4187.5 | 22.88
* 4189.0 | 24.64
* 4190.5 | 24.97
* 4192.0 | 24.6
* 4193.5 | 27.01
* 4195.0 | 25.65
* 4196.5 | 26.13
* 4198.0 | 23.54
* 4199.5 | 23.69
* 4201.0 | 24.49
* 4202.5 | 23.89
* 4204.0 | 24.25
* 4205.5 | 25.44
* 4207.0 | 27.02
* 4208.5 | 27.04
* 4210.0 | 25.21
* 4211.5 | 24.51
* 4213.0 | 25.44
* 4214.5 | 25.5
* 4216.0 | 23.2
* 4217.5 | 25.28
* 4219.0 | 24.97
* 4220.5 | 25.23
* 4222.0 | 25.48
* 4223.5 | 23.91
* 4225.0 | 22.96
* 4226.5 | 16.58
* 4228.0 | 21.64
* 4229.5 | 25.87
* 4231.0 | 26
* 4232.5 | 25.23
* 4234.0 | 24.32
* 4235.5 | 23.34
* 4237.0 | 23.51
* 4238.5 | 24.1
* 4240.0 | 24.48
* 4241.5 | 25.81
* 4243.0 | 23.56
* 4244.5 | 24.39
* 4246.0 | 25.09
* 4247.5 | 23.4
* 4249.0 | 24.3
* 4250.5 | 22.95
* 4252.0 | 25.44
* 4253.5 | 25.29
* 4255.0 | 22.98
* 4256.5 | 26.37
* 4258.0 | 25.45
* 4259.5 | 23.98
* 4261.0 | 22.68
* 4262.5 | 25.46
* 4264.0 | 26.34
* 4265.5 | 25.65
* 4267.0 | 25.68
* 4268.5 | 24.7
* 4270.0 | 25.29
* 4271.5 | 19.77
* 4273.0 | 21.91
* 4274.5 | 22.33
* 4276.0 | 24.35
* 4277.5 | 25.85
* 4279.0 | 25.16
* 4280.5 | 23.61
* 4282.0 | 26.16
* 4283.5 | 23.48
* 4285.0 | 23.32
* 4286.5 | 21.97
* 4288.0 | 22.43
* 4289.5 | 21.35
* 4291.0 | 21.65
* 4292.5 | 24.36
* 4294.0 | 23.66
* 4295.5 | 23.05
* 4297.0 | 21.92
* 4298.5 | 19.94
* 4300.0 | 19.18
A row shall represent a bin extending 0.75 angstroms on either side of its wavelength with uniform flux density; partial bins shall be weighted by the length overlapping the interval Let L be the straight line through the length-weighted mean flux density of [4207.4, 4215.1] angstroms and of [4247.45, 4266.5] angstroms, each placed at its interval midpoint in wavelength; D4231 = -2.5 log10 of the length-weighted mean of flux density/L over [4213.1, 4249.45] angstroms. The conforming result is 0.05 mag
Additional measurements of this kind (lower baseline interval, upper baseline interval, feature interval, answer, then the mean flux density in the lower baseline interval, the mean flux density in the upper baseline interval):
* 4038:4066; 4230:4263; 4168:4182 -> -0.02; 24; 24.5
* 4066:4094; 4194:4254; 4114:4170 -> -0.03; 25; 24.5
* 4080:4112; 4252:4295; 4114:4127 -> -0.05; 24.2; 24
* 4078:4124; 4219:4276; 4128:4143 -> -0.05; 24.6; 24.1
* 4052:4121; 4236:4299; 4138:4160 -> -0.06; 24.2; 23.9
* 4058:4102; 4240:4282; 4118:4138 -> -0.03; 24.1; 24.4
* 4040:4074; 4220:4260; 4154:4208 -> -0.04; 23.9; 24.1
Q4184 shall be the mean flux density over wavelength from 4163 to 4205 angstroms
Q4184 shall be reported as 24.8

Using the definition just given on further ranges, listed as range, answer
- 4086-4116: 24.2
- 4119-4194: 25.1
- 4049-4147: 24.5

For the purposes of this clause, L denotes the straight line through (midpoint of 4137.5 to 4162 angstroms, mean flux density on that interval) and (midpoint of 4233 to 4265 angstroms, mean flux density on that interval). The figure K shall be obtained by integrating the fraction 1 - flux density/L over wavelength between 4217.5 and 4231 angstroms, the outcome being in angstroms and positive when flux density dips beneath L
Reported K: 0.6 angstroms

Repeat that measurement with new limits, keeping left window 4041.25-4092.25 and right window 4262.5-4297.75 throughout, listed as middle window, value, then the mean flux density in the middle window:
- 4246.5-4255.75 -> -0.1 angstroms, 24.1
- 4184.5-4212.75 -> -1.3 angstroms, 25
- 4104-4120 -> -0.8 angstroms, 25.4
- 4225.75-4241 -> 0.2 angstroms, 23.5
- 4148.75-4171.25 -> -1.5 angstroms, 25.6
